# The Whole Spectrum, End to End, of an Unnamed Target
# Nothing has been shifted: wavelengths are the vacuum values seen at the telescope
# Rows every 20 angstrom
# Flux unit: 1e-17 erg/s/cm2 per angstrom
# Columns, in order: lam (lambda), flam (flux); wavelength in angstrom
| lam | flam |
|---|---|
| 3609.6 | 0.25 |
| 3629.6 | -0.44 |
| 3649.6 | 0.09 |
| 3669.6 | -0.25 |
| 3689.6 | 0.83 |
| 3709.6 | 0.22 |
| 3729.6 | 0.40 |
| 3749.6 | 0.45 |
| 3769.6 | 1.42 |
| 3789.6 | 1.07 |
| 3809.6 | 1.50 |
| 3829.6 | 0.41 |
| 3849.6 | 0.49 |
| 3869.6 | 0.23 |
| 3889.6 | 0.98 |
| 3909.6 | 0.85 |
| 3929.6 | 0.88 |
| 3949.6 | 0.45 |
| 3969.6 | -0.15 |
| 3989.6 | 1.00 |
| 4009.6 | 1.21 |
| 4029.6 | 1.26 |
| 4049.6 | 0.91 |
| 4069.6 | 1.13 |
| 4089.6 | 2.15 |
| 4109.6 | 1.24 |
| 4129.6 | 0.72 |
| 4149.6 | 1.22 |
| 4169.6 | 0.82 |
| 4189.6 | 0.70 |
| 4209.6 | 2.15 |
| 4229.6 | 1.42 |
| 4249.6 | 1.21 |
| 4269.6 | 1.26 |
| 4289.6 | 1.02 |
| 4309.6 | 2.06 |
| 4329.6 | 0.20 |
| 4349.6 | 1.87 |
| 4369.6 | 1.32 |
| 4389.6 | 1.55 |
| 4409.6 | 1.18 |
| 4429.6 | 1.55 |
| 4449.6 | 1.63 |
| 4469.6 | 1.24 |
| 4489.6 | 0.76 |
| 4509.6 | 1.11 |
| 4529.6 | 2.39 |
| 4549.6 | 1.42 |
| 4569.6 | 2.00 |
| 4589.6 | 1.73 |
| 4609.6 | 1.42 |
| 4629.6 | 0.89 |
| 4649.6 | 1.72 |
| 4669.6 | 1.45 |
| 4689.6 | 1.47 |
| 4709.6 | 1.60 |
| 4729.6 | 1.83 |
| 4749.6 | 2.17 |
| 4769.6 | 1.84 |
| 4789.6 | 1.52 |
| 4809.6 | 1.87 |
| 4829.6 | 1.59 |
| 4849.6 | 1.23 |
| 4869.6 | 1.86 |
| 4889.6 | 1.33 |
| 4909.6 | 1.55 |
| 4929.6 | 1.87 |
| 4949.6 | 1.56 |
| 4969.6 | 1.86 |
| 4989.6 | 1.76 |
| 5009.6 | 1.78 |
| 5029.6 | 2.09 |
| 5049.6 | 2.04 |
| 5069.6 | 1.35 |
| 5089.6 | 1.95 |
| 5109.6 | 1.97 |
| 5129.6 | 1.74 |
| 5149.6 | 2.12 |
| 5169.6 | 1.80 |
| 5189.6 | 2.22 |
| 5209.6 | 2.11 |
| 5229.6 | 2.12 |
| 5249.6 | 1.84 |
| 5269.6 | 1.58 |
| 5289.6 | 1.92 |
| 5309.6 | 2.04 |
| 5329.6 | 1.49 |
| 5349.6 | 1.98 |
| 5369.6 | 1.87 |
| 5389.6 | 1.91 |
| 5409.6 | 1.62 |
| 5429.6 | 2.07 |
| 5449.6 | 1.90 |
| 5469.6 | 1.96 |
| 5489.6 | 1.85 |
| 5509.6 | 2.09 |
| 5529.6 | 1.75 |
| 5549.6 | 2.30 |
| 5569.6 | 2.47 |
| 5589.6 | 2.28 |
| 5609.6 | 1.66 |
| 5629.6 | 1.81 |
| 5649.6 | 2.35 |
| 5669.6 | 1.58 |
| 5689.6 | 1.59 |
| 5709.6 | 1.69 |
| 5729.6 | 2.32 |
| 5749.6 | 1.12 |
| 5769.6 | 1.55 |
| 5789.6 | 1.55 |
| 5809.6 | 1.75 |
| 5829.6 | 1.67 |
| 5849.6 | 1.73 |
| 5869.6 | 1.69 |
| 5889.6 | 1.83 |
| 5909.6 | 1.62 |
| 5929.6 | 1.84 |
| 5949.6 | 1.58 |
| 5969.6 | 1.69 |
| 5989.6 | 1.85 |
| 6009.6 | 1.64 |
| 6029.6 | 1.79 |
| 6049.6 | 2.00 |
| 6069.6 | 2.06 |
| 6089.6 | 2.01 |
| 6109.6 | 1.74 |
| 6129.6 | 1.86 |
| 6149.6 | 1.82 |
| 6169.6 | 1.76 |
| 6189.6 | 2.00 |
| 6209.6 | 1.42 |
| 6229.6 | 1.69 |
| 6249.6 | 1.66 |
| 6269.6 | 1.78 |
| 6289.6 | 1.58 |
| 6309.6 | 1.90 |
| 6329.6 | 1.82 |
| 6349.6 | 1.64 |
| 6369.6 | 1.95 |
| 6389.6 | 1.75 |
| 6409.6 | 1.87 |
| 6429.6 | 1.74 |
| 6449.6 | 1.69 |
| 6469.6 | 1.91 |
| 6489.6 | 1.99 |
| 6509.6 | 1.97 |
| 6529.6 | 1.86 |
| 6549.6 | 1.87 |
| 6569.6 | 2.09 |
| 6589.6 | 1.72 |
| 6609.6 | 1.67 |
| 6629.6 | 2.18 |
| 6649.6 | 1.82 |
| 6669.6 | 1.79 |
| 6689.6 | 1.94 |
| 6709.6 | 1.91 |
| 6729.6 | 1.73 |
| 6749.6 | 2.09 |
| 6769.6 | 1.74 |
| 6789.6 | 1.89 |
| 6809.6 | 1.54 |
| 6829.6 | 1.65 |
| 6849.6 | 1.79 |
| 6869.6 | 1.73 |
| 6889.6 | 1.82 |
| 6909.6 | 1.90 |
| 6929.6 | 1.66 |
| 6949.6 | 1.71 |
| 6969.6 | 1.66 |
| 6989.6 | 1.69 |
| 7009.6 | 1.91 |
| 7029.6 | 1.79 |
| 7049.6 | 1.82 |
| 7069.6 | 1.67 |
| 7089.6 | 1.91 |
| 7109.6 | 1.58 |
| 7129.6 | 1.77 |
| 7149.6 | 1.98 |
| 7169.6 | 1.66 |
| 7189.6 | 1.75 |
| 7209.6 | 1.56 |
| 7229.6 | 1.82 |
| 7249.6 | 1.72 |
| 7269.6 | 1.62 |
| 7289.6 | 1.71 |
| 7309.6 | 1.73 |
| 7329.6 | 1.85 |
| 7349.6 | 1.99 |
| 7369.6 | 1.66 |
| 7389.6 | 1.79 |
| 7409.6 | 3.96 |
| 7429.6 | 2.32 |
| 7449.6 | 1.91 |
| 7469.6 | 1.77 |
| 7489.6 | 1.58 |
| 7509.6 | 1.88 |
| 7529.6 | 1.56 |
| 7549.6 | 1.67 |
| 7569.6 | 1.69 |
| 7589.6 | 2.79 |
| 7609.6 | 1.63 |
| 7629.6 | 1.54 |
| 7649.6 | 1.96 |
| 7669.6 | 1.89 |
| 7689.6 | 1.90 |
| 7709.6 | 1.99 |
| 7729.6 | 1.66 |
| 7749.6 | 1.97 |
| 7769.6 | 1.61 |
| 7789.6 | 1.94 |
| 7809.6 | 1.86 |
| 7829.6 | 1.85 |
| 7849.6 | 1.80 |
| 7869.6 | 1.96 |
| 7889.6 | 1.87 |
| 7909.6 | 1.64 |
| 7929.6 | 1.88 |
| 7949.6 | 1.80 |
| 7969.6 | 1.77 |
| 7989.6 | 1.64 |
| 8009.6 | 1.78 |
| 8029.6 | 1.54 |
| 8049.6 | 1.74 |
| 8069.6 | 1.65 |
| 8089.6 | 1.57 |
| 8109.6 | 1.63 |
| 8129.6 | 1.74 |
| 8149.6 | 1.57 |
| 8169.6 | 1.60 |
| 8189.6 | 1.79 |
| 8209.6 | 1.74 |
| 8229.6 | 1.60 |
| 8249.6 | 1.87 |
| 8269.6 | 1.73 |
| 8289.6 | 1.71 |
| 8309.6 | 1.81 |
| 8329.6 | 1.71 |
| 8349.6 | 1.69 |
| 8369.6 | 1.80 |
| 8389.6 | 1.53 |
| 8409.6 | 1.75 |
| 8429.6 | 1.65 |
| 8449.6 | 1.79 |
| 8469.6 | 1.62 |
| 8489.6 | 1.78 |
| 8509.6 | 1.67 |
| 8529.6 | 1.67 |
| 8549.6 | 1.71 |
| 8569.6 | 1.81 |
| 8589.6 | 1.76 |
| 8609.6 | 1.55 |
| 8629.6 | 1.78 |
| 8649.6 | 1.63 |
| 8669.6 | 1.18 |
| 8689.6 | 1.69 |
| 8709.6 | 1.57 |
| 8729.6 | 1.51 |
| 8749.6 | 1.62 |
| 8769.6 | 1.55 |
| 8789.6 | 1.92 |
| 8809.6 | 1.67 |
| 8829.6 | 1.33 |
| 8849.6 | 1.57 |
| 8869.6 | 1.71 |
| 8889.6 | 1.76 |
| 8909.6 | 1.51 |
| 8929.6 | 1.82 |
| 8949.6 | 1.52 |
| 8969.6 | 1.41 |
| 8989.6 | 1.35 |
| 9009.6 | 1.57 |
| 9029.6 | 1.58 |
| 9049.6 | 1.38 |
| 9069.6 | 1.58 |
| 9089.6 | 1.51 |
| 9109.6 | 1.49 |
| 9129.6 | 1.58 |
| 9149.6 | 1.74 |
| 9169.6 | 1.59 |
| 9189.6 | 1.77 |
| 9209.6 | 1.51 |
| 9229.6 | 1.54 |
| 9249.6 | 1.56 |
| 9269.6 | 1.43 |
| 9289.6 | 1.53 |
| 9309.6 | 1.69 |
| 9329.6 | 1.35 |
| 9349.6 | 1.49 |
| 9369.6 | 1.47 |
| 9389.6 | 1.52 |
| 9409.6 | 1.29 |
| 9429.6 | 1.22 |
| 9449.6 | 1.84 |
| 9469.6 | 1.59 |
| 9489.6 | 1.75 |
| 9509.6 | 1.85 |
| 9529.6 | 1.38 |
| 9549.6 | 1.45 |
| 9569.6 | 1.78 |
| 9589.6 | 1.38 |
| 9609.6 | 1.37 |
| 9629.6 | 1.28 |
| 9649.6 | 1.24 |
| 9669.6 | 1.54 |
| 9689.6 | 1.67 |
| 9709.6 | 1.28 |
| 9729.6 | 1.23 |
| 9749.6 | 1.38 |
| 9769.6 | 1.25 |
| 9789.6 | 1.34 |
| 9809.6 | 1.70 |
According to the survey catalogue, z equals 0.13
